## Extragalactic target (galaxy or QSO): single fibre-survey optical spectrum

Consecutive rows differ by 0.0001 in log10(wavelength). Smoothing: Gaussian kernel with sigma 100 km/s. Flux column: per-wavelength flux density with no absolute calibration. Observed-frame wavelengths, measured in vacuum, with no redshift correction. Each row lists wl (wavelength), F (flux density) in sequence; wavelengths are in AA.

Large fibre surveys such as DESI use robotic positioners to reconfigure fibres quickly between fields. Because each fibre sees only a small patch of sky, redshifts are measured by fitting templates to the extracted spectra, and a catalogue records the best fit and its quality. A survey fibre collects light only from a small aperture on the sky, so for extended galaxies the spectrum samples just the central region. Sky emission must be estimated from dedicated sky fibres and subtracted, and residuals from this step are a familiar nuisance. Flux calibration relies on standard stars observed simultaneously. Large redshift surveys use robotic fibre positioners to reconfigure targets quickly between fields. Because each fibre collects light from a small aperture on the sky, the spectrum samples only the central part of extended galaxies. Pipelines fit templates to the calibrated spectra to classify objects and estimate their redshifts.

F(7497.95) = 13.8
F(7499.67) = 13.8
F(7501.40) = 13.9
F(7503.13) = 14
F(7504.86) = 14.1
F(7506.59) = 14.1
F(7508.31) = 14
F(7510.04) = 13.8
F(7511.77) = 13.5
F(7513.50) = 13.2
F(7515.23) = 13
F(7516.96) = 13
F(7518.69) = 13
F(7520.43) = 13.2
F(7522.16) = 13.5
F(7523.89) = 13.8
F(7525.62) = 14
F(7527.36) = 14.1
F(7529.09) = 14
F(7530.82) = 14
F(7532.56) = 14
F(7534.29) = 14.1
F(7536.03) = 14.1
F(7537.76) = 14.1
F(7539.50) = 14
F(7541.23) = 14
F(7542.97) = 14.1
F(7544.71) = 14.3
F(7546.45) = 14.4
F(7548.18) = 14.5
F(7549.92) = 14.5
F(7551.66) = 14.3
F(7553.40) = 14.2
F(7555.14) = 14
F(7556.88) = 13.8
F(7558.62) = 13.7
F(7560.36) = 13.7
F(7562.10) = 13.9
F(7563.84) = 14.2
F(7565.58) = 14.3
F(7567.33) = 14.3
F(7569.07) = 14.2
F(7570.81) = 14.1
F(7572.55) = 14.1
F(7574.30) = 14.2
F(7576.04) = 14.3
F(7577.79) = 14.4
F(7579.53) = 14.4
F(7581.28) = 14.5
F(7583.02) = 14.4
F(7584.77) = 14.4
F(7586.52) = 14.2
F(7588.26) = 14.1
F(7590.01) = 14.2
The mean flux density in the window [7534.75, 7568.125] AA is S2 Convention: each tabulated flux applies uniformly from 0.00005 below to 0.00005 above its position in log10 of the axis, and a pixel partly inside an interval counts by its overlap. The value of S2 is 14.1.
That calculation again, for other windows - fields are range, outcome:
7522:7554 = 14.1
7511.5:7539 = 13.7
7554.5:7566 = 13.9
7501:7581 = 14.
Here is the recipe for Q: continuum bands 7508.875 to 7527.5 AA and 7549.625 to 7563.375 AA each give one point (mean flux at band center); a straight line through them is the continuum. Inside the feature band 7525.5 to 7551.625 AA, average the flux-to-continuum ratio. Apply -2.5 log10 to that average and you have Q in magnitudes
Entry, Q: -0.032 mag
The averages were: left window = 13.4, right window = 14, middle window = 14.2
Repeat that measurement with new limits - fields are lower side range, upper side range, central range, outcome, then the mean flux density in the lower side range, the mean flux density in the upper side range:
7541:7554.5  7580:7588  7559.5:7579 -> 0.01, 14.3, 14.4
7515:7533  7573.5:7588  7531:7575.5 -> -0.01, 13.6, 14.3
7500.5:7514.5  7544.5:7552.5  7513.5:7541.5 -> 0.03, 13.8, 14.4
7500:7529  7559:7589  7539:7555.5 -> -0.02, 13.6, 14.2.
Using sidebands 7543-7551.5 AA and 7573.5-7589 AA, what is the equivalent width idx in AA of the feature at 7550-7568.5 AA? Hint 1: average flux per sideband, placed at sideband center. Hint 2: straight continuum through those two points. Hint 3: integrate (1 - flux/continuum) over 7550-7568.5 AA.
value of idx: 0.4 AA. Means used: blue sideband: 14.4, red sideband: 14.3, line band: 14.1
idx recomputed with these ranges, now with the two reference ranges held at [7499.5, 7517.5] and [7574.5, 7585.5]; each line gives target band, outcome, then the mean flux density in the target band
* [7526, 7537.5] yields -0.12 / 14.1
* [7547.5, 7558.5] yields -0.04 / 14.2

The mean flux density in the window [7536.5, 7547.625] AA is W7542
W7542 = 14.2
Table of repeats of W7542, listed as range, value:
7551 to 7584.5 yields 14.2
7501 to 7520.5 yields 13.6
